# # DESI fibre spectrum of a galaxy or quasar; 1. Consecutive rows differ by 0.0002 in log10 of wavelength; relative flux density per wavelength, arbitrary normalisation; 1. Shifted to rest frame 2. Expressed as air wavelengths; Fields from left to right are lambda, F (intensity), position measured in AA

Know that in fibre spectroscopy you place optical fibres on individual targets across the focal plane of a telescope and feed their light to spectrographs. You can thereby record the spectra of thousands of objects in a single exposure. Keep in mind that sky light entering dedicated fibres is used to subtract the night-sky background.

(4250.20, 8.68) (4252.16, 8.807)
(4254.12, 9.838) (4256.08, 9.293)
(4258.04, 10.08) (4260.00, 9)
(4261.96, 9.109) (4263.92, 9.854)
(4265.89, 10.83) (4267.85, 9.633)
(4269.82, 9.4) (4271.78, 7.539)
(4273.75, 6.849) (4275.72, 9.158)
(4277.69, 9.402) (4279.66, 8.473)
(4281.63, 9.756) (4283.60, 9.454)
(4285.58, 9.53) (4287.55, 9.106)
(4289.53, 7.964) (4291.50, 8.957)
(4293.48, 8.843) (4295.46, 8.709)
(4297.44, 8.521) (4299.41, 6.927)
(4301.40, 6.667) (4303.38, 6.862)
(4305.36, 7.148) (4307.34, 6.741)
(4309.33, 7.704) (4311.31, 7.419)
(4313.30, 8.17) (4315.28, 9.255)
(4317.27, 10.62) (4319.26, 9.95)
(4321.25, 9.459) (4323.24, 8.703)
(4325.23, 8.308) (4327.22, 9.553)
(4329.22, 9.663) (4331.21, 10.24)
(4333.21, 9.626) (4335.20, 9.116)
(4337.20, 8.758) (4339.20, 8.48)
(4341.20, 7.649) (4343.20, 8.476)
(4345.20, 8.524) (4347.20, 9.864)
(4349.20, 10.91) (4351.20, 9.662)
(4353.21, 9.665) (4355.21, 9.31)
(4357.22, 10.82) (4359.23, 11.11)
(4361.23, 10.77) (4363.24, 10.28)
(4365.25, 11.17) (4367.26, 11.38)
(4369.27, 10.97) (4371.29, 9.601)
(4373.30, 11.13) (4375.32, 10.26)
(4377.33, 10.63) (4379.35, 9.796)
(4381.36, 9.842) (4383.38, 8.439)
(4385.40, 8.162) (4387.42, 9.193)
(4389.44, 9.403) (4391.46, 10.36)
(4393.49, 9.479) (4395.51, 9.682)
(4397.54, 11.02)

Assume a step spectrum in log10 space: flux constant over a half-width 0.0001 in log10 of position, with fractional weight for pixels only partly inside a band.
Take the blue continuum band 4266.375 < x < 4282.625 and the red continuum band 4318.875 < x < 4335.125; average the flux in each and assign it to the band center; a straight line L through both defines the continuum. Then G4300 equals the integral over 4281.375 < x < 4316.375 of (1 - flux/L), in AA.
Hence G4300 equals 3.5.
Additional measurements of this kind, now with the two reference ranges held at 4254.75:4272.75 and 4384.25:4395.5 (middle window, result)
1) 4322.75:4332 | 0.1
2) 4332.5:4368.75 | -1.6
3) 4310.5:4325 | 0.5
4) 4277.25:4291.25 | 0.5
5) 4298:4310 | 3.0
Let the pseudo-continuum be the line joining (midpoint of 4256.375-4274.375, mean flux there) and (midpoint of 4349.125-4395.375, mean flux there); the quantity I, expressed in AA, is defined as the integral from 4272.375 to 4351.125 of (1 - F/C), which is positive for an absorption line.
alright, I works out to 7.1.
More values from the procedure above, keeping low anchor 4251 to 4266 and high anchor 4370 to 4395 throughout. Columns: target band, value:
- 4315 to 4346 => 1.5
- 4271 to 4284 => 1.2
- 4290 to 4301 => 1.5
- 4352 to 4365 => -0.9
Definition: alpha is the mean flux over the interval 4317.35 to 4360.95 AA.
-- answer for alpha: 9.47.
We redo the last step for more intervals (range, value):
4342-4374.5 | 10.2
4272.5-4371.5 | 9.08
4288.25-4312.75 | 7.73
